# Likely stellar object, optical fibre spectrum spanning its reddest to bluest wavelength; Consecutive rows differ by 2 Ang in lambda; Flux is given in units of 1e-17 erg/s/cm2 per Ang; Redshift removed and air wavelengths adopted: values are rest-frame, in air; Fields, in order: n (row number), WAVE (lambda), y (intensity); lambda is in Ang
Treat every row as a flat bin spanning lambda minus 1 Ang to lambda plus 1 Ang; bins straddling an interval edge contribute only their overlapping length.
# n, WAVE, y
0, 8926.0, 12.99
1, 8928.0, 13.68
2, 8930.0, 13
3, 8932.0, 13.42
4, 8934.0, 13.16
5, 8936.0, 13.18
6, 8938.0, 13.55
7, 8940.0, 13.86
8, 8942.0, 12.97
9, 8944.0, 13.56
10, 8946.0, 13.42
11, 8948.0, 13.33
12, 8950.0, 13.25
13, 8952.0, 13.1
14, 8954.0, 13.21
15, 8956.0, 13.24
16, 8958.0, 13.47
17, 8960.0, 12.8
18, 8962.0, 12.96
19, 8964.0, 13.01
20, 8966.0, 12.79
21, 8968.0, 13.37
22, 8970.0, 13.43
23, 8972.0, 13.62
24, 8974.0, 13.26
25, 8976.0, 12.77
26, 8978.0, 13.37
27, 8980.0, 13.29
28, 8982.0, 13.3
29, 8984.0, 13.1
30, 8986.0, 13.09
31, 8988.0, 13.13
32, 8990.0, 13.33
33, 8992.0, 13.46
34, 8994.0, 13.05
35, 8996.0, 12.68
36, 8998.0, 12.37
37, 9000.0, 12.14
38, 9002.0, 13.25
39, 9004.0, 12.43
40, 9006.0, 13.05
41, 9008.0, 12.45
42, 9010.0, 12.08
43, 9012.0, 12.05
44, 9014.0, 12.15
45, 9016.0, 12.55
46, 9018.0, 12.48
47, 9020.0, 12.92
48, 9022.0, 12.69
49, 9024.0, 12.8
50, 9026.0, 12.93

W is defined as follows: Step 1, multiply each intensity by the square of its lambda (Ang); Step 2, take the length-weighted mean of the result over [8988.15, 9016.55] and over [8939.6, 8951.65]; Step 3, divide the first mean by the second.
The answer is 0.96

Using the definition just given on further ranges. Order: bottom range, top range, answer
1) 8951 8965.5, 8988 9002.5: 0.99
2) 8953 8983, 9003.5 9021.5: 0.95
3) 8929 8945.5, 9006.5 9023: 0.95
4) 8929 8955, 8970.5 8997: 1.00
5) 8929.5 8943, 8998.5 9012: 0.95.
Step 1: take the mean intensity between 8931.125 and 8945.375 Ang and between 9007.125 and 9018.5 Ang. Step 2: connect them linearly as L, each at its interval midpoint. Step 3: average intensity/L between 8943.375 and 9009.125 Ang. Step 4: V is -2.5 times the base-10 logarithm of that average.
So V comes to -0.02 mag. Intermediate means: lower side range 13.4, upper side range 12.3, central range 13.1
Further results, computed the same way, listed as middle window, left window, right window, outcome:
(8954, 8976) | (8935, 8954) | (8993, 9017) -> -0.01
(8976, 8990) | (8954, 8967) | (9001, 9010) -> -0.03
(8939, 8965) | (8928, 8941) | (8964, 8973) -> 0.01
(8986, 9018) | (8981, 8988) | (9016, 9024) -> 0.02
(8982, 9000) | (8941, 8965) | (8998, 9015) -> -0.03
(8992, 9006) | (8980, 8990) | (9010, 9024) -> 0.01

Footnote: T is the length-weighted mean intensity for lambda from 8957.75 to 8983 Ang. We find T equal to 13.2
